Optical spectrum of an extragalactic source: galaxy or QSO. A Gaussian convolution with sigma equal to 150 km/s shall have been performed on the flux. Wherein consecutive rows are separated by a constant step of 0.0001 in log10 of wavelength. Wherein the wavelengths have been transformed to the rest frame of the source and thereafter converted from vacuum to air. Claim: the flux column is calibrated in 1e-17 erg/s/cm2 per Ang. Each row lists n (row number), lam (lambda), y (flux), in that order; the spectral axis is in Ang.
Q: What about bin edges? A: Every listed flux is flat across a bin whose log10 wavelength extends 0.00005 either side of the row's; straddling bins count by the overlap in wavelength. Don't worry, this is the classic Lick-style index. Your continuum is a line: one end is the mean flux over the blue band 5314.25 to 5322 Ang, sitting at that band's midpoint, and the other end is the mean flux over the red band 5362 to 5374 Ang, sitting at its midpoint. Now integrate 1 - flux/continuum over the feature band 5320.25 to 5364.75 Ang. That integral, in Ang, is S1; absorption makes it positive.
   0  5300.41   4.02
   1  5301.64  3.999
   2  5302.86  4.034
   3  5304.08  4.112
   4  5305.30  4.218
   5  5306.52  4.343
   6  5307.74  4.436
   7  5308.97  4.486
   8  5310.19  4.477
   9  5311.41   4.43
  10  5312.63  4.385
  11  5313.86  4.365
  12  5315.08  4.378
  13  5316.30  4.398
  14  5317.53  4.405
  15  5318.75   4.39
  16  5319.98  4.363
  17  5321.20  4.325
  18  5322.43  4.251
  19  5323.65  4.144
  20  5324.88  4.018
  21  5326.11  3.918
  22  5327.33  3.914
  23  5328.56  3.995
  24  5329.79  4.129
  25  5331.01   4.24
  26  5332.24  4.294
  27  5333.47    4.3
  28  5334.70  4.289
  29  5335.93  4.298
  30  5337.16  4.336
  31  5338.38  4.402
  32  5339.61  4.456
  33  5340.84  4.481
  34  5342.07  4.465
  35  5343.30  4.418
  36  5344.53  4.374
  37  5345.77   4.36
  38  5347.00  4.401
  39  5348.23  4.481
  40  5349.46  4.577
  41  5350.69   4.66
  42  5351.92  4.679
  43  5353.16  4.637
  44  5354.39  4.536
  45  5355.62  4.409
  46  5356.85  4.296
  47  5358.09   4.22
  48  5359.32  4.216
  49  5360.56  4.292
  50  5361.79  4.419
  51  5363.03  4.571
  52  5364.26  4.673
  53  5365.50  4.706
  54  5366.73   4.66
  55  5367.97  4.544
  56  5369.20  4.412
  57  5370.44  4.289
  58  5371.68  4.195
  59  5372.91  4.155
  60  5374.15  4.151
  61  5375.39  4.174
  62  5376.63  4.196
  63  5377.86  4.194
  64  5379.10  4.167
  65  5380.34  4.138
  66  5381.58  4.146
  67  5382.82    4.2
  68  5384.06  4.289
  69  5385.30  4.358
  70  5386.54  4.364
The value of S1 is 0.7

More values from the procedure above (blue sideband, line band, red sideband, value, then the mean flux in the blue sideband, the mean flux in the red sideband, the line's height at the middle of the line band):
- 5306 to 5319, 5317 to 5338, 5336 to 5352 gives 1.0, 4.41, 4.46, 4.43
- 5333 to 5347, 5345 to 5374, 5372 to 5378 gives -1.2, 4.38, 4.18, 4.27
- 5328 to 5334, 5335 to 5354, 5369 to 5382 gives -1.2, 4.19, 4.19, 4.19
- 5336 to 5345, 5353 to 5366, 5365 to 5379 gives -0.2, 4.42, 4.33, 4.36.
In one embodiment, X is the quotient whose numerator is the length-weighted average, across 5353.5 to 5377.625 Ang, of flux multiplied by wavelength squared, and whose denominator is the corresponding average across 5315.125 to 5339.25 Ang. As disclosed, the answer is 1.05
